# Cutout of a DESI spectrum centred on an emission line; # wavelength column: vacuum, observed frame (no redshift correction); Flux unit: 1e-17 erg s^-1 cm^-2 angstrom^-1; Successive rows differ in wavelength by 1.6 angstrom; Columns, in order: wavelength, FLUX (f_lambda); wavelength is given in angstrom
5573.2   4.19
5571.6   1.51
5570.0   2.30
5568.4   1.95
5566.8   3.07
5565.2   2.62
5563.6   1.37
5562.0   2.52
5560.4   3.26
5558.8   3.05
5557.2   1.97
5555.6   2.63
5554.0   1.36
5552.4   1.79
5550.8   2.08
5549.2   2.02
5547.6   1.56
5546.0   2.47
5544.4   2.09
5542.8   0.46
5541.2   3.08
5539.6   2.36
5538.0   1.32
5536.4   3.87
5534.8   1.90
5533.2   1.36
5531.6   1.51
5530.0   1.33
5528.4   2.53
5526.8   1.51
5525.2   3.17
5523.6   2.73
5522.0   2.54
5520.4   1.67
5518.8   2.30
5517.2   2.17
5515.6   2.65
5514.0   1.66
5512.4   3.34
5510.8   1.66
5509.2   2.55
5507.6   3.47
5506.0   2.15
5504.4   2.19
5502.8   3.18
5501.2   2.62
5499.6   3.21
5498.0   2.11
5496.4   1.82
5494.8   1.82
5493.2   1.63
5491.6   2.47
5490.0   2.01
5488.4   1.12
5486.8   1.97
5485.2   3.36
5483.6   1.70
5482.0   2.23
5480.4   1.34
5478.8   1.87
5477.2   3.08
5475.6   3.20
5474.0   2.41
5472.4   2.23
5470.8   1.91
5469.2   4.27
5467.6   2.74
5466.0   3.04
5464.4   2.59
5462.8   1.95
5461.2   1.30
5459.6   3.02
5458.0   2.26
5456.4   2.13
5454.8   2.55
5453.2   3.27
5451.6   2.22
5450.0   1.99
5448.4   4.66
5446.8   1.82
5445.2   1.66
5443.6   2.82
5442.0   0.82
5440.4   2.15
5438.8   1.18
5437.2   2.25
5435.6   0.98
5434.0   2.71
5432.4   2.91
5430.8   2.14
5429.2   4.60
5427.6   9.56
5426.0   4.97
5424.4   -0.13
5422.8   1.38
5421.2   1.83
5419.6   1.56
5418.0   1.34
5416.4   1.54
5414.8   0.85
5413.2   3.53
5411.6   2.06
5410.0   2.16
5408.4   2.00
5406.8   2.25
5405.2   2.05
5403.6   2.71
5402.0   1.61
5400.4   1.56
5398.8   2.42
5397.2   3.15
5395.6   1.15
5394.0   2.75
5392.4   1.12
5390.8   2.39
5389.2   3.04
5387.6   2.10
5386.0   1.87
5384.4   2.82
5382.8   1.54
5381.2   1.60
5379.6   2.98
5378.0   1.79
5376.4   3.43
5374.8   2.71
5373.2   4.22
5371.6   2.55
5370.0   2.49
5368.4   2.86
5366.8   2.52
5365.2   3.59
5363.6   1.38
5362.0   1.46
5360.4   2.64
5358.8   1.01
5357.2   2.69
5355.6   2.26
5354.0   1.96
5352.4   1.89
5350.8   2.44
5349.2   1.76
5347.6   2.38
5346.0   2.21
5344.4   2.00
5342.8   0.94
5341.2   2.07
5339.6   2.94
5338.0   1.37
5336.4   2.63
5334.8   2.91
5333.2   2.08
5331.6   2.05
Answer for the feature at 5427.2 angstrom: Hbeta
